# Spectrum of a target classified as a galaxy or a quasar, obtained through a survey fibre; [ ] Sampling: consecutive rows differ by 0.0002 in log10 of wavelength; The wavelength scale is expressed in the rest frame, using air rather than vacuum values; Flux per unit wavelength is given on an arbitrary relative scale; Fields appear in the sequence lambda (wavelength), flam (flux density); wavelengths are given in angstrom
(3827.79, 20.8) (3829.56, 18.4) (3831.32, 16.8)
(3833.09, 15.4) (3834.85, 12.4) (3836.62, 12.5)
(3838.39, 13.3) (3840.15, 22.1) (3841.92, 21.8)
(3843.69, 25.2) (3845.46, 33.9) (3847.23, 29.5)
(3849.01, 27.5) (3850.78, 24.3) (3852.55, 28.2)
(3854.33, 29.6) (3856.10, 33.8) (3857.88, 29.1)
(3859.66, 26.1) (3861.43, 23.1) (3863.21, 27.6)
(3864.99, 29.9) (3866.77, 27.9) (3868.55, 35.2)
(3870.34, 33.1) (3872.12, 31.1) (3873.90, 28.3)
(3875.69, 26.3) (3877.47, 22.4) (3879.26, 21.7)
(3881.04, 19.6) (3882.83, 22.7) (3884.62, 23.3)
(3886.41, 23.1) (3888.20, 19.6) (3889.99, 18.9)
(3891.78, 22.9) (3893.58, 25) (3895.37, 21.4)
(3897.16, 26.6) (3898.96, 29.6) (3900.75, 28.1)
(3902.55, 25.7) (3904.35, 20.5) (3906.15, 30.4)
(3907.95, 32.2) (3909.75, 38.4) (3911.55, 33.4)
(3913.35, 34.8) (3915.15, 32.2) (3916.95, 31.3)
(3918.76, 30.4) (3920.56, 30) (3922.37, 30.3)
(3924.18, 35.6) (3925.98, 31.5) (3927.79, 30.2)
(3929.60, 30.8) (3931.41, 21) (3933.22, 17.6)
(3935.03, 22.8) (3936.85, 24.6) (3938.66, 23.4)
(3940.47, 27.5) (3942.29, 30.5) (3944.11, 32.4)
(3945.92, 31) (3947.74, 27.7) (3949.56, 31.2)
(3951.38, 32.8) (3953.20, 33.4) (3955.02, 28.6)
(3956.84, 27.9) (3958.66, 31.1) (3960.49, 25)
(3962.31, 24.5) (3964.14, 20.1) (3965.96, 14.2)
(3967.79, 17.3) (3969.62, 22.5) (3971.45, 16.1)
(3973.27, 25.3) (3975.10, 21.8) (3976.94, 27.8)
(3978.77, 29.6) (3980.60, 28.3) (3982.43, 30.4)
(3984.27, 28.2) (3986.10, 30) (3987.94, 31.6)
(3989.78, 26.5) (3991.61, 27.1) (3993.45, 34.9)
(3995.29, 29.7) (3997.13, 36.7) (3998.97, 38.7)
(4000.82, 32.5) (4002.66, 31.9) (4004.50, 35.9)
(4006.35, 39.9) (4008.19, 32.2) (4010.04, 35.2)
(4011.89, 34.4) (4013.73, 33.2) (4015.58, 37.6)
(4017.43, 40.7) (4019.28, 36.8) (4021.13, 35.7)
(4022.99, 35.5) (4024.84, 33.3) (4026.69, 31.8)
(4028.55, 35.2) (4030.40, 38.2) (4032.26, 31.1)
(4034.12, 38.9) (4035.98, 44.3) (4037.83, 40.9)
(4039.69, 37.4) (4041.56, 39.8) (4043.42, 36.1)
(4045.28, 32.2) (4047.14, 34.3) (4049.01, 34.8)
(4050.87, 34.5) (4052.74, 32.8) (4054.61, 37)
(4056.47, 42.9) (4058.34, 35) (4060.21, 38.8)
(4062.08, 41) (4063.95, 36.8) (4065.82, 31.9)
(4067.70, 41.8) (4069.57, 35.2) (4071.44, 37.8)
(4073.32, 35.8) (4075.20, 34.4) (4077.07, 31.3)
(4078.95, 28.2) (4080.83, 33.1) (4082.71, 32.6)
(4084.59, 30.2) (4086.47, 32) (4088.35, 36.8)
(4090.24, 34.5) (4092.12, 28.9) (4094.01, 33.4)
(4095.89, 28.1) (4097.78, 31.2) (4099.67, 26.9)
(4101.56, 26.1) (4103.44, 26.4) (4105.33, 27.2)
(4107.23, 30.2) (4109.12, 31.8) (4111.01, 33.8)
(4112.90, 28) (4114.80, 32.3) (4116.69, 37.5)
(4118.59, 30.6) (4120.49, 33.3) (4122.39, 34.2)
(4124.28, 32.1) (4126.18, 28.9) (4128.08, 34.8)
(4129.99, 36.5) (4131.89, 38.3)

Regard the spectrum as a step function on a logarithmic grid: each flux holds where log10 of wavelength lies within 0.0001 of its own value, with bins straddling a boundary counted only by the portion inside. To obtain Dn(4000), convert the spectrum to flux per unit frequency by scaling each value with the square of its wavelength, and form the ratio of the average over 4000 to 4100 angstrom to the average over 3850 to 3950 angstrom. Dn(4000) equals 1.37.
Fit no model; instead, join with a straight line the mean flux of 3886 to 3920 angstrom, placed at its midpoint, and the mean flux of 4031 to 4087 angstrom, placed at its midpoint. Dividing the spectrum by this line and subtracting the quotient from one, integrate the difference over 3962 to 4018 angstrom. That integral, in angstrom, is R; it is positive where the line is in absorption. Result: 4.9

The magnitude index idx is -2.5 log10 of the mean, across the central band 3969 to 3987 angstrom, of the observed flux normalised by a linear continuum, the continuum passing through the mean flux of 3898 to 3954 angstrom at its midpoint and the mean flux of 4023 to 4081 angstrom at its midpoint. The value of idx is 0.23 mag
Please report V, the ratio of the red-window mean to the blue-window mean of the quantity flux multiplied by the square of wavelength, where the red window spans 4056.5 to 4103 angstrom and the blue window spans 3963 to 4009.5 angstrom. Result 1.23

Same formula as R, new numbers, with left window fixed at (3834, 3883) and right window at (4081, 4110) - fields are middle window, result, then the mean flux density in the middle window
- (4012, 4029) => -3.83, 35.5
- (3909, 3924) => -3.24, 32.7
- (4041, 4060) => -4.11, 36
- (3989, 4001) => -1.64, 32.4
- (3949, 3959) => -1.15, 30.8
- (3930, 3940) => 1.72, 22.6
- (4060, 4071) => -2.81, 37.5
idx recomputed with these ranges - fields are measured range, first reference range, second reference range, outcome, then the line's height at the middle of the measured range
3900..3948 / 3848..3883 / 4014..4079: 0.045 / 30.3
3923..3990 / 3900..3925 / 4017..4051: 0.222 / 32.9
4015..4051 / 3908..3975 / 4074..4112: -0.227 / 29.6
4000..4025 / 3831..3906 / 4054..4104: -0.150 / 30.9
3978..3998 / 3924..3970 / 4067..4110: -0.079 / 28.1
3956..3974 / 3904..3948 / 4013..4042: 0.396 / 32.2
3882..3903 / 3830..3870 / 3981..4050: 0.149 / 27.4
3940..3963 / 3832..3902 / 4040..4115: -0.048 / 28.3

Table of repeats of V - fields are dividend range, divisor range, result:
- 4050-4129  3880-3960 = 1.30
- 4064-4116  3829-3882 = 1.44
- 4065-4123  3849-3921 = 1.30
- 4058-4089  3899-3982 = 1.35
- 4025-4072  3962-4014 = 1.31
